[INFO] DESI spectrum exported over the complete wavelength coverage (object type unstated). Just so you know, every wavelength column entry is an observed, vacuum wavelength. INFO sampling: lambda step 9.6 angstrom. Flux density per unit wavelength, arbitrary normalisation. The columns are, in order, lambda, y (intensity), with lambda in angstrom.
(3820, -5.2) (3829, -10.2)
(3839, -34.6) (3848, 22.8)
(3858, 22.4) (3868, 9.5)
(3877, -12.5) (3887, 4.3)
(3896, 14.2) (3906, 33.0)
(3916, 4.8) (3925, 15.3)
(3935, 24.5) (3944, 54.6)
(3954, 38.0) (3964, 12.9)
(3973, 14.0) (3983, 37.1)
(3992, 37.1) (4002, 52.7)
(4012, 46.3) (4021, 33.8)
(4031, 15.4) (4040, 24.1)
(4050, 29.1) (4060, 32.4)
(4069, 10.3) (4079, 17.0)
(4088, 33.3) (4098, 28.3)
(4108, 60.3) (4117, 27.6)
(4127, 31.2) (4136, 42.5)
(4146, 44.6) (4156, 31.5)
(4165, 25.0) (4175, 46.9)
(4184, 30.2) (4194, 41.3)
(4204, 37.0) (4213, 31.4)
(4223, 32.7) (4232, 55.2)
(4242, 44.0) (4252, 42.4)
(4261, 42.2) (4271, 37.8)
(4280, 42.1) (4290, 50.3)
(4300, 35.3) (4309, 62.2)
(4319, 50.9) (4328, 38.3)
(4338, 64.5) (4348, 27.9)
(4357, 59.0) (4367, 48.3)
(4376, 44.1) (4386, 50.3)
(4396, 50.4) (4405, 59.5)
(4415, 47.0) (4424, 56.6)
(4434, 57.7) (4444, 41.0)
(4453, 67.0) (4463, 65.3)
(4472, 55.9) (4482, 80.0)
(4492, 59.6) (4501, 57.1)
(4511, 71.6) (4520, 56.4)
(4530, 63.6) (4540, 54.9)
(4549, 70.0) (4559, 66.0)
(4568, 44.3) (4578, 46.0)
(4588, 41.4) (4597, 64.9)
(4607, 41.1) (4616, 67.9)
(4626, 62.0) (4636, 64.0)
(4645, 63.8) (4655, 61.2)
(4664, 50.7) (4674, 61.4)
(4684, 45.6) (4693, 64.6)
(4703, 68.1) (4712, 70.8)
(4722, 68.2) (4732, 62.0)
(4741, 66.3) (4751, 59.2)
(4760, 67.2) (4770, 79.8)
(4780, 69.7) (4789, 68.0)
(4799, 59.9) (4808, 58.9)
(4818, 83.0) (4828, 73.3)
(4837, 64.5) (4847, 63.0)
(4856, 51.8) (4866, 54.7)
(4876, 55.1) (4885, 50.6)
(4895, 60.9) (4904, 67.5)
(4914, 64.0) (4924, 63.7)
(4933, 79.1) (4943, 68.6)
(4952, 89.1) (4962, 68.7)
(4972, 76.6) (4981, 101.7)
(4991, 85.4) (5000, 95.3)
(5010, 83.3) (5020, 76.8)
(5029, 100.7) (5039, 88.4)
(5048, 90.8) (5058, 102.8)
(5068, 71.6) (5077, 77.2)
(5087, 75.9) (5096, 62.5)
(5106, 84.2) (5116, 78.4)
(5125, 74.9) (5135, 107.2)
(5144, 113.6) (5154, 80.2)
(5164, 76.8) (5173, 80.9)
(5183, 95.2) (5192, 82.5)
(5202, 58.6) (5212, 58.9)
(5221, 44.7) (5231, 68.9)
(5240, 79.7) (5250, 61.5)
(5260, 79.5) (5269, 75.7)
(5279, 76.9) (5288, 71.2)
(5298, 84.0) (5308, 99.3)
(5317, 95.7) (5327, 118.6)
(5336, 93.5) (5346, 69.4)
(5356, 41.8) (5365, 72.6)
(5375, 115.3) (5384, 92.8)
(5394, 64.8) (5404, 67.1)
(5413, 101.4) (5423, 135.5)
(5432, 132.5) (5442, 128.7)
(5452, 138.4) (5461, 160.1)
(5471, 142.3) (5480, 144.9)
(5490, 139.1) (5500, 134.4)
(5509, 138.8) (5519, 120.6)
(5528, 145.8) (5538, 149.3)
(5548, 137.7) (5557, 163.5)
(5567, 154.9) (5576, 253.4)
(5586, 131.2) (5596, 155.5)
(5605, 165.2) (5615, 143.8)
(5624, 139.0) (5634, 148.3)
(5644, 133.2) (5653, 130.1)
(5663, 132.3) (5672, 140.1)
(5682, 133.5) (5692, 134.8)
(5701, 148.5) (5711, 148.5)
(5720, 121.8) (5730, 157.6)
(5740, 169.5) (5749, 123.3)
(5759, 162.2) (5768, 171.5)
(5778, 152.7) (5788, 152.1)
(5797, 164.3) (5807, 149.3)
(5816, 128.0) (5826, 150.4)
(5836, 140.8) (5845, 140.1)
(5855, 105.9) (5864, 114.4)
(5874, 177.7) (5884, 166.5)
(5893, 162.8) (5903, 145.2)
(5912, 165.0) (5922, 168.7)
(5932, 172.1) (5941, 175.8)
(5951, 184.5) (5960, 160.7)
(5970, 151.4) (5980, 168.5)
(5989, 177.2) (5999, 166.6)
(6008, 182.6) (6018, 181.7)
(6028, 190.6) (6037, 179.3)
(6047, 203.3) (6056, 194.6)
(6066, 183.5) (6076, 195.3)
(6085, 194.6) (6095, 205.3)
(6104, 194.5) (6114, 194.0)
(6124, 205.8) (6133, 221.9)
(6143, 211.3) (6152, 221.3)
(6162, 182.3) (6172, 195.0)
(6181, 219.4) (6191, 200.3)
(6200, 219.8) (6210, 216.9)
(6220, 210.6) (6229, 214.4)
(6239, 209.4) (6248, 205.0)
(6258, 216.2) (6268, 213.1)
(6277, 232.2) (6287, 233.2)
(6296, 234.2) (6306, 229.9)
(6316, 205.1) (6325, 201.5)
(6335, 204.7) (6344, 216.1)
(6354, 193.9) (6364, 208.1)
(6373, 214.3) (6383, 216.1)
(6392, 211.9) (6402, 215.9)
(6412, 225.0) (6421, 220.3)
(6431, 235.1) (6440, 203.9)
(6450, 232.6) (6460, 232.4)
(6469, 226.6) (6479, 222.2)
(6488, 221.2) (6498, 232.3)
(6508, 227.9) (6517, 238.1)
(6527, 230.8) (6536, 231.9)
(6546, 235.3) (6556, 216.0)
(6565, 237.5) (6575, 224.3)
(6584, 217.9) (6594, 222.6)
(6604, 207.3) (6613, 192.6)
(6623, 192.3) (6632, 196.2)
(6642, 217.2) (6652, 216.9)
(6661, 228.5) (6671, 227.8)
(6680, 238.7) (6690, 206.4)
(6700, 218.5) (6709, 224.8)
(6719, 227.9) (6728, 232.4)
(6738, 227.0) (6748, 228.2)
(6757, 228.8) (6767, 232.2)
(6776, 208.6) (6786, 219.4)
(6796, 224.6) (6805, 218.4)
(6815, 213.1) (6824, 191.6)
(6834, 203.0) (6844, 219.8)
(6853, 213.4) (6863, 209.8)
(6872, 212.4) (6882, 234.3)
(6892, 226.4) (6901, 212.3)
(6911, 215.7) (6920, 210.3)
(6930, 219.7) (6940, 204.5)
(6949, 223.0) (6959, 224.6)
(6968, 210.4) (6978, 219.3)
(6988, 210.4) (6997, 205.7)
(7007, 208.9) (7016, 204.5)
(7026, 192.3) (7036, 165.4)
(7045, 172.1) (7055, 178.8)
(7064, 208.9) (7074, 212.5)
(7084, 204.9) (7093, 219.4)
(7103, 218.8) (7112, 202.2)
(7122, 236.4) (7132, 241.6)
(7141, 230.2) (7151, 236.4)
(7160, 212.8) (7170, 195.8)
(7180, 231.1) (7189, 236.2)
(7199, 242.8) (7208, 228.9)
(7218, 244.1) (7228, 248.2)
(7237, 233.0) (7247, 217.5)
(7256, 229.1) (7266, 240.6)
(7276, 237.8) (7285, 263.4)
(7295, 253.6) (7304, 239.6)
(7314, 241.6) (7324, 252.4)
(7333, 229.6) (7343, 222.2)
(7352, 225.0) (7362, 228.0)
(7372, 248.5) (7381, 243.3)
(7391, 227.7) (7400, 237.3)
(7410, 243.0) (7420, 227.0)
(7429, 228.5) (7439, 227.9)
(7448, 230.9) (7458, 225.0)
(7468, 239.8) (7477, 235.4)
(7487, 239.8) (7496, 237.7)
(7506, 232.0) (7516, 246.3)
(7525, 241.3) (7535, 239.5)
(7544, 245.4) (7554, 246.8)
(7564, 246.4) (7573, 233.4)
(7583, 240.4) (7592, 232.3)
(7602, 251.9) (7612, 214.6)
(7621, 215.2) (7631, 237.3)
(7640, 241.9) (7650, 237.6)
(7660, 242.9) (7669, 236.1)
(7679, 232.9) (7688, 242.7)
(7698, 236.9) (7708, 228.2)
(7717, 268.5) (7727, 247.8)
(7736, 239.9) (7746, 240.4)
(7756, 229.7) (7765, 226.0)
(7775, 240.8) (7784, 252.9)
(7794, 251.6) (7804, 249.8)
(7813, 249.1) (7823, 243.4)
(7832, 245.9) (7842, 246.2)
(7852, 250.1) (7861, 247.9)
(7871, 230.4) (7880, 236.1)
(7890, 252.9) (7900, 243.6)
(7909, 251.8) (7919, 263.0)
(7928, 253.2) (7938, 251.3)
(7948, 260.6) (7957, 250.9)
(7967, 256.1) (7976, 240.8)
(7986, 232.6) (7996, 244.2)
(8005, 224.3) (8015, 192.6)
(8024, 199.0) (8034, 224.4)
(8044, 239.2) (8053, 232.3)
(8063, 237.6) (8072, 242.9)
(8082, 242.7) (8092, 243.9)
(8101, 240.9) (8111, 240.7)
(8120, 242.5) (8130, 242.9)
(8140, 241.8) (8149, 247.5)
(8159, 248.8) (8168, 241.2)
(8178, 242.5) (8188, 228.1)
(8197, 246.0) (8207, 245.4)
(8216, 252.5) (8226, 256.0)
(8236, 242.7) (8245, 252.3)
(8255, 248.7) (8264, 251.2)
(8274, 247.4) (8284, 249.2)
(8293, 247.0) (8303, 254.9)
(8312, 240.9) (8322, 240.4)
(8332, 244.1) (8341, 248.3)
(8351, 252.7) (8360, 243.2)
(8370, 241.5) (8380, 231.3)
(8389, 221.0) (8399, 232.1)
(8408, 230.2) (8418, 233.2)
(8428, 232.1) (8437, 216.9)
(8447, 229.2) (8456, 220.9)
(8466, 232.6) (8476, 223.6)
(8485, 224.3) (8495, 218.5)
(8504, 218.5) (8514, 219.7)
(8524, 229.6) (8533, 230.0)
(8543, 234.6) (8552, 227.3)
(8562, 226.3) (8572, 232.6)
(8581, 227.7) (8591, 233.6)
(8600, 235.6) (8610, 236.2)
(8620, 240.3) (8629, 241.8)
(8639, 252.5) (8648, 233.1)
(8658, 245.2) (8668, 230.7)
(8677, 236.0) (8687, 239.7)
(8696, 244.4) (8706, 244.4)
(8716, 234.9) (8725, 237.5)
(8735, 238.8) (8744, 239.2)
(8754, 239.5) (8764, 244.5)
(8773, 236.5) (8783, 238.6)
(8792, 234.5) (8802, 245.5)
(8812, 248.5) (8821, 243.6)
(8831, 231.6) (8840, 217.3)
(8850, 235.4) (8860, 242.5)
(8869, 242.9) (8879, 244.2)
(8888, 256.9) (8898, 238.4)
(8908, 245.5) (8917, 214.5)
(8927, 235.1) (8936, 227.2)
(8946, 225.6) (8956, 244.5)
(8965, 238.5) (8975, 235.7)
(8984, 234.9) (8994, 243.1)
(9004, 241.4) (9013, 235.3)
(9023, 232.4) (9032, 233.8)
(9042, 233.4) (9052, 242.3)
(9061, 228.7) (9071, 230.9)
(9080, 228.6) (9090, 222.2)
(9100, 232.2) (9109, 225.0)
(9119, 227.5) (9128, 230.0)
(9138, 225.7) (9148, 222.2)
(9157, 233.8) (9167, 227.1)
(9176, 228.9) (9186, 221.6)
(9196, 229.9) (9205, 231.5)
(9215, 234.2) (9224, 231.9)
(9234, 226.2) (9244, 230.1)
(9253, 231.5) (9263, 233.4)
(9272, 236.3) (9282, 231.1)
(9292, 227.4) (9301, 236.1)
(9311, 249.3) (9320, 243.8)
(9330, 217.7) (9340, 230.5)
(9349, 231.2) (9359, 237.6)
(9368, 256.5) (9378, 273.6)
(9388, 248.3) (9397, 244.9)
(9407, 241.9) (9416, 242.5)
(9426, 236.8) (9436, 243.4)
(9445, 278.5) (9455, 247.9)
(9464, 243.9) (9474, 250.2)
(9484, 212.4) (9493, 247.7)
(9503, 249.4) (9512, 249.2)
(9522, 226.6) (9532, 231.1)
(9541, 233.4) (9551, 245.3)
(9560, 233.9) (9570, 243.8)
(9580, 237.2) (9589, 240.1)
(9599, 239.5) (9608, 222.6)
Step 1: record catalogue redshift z 0.360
